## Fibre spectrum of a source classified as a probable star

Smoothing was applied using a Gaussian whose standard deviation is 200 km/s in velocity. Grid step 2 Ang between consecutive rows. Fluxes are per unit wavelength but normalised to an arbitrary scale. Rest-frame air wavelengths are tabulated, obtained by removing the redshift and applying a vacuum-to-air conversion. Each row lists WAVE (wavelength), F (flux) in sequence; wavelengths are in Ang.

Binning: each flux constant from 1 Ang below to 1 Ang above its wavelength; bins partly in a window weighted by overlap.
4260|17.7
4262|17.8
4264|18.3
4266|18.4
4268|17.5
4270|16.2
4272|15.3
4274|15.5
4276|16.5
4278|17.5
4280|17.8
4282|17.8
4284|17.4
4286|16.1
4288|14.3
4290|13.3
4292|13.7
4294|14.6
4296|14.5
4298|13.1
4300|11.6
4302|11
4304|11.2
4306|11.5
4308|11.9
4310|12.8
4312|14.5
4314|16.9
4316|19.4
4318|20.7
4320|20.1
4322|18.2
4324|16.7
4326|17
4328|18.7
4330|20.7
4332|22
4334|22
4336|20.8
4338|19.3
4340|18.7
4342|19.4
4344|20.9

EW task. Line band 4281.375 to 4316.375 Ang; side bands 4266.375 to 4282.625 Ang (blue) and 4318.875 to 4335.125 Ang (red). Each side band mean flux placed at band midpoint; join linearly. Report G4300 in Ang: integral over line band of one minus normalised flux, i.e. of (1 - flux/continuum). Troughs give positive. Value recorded 7.64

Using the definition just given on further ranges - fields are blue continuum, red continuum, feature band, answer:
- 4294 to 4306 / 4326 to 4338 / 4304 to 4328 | 0.4 Ang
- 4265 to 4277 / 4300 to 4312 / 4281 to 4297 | -1.1 Ang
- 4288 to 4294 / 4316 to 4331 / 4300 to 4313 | 3.3 Ang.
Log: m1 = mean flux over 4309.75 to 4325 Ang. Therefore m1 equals 17.6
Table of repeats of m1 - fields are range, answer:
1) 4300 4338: 16.9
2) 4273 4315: 14.5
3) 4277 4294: 15.9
